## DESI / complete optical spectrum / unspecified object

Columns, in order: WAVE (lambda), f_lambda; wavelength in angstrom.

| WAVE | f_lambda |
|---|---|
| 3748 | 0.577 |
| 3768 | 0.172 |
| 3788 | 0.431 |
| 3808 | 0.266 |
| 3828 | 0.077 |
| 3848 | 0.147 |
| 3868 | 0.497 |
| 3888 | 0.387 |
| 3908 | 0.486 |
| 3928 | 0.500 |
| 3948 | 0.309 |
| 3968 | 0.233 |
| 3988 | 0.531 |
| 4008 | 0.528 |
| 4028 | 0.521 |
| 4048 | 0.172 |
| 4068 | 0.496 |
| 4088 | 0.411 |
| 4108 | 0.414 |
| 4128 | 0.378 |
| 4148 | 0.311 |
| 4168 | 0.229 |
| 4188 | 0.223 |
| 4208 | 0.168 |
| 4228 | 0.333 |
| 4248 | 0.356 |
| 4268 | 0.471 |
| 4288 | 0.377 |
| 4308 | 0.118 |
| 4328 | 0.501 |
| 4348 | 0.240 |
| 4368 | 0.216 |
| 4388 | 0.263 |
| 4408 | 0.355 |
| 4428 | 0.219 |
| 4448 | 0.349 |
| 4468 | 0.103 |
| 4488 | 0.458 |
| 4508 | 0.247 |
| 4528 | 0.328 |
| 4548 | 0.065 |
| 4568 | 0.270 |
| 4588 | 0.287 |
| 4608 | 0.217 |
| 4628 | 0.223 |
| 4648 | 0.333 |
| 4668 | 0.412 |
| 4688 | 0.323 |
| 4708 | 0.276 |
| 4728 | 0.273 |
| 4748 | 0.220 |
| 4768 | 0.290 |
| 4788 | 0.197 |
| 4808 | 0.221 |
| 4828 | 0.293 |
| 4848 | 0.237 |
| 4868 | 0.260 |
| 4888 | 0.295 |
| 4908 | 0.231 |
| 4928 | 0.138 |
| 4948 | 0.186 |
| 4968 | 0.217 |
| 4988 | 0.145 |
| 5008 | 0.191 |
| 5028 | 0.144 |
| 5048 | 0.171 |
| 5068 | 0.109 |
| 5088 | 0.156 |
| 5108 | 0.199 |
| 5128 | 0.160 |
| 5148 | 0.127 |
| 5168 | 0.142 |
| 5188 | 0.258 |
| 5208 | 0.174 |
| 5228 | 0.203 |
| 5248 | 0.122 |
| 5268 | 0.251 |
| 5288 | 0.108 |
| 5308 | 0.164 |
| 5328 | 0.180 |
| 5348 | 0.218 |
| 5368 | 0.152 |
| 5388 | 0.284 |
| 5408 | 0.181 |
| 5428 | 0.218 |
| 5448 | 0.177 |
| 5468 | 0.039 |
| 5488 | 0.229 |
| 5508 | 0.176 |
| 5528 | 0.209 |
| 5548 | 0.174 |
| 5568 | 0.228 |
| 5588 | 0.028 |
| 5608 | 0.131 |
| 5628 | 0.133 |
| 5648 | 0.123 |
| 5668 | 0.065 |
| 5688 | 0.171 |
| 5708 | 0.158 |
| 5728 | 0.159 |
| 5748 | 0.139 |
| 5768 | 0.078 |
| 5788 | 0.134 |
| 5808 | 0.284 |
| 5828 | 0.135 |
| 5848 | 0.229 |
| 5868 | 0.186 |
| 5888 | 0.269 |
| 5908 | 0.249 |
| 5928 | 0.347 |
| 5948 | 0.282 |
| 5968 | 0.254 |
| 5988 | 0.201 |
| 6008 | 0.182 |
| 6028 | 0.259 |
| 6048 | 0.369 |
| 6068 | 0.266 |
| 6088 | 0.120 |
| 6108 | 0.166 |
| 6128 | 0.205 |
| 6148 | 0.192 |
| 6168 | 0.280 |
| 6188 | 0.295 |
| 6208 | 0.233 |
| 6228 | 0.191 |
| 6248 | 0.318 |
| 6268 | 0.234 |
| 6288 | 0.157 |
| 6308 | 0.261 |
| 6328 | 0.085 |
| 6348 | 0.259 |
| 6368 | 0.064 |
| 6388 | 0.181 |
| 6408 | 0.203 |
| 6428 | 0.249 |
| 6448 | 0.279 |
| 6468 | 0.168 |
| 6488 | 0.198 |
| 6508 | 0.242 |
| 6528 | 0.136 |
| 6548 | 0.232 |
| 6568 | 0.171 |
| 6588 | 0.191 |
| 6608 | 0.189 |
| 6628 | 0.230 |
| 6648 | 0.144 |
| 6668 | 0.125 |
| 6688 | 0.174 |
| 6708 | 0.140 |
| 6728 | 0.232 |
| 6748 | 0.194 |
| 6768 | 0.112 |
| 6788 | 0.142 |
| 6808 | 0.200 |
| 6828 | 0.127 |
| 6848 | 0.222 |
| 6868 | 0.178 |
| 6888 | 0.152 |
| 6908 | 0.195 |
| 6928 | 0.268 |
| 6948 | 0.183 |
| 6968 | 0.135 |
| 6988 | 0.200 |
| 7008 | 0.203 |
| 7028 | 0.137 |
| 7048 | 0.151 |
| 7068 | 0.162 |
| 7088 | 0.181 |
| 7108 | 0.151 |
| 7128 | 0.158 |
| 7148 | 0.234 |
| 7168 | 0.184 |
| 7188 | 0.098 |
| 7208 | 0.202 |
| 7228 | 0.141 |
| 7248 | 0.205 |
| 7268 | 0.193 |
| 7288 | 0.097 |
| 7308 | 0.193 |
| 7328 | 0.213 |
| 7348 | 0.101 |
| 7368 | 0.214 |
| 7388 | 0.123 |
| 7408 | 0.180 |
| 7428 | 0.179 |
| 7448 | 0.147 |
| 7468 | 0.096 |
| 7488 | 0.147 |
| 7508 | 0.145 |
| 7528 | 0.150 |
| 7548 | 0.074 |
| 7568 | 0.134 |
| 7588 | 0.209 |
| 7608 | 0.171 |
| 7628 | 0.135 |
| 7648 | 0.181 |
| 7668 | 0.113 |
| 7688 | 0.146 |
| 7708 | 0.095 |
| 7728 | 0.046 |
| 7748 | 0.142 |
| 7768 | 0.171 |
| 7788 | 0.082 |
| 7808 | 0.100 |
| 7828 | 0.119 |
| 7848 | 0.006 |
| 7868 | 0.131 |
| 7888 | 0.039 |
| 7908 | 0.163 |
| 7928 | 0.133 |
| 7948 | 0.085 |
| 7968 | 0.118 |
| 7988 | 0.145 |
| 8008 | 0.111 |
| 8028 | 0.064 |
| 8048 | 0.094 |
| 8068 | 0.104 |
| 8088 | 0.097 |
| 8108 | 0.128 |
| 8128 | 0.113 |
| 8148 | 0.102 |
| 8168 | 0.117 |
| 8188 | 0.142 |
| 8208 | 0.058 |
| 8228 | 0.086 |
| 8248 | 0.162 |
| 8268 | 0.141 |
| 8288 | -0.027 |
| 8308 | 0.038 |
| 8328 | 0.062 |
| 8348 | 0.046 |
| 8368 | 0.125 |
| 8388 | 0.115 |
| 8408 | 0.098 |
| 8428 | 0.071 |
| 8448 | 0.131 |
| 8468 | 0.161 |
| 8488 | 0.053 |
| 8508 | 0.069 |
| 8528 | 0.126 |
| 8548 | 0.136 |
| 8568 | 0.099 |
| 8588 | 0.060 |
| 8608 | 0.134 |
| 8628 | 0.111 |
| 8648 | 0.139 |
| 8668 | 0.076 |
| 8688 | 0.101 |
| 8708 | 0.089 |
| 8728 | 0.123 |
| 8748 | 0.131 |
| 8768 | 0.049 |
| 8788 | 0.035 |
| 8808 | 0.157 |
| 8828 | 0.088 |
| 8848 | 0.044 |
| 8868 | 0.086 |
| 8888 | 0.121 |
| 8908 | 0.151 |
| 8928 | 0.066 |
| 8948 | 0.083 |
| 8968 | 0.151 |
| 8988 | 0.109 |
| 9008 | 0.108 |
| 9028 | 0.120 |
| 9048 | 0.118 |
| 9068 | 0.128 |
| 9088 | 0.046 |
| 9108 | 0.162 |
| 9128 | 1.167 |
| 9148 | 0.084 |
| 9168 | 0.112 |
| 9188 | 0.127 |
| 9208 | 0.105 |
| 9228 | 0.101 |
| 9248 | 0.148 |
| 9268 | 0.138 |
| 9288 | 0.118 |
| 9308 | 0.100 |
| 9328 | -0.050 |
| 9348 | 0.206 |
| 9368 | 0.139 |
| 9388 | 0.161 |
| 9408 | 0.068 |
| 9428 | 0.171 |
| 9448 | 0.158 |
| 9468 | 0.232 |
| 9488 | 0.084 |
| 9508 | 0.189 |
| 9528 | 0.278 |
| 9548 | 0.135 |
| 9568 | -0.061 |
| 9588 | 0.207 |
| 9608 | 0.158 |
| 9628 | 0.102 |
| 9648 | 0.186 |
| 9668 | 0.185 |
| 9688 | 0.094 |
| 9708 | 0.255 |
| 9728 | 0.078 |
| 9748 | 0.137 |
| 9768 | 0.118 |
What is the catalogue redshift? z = 1.447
